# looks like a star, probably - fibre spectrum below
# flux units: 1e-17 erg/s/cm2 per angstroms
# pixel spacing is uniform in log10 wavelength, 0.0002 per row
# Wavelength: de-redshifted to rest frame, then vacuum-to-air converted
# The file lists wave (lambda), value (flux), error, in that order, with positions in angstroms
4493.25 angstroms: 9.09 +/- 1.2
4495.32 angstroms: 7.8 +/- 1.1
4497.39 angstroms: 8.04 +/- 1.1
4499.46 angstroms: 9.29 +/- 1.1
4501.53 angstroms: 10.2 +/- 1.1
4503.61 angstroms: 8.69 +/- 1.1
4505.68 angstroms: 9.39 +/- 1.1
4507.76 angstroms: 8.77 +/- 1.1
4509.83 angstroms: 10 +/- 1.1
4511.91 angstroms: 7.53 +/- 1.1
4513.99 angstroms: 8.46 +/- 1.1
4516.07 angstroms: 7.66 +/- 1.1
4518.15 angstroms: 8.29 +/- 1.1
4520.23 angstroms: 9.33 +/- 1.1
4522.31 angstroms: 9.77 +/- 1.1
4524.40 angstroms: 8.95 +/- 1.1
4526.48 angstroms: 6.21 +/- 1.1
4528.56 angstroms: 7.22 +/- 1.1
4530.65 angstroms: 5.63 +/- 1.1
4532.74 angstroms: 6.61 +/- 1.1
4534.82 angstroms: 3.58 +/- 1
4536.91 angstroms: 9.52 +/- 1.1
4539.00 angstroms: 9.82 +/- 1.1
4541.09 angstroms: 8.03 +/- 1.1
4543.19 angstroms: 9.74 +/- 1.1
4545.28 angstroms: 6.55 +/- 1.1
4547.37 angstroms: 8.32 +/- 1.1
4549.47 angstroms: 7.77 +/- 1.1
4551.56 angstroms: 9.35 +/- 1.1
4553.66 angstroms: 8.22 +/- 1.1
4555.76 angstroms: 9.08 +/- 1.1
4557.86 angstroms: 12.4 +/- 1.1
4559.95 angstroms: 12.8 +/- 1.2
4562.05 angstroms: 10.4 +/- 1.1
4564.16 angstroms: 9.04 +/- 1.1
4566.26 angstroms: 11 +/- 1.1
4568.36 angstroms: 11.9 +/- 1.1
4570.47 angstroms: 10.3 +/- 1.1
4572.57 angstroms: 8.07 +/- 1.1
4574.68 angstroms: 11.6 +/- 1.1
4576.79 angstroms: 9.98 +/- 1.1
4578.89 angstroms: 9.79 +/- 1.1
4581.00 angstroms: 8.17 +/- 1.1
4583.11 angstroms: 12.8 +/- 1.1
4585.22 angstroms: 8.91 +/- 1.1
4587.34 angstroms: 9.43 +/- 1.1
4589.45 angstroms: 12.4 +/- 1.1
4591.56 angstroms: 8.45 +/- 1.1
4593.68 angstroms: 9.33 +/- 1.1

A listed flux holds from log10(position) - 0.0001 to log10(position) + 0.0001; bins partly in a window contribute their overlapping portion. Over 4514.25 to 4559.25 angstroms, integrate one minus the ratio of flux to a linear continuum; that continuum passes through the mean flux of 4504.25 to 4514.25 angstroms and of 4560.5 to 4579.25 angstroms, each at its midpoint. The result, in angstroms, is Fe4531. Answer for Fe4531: 6.1 angstroms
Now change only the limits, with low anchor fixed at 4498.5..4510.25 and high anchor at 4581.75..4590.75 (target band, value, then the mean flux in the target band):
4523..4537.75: 4.4 angstroms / 6.85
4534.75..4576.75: 2.9 angstroms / 9.52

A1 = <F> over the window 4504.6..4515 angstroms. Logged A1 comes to 8.83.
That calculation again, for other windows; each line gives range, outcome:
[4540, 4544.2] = 8.87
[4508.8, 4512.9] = 8.77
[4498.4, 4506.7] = 9.39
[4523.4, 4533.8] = 6.91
